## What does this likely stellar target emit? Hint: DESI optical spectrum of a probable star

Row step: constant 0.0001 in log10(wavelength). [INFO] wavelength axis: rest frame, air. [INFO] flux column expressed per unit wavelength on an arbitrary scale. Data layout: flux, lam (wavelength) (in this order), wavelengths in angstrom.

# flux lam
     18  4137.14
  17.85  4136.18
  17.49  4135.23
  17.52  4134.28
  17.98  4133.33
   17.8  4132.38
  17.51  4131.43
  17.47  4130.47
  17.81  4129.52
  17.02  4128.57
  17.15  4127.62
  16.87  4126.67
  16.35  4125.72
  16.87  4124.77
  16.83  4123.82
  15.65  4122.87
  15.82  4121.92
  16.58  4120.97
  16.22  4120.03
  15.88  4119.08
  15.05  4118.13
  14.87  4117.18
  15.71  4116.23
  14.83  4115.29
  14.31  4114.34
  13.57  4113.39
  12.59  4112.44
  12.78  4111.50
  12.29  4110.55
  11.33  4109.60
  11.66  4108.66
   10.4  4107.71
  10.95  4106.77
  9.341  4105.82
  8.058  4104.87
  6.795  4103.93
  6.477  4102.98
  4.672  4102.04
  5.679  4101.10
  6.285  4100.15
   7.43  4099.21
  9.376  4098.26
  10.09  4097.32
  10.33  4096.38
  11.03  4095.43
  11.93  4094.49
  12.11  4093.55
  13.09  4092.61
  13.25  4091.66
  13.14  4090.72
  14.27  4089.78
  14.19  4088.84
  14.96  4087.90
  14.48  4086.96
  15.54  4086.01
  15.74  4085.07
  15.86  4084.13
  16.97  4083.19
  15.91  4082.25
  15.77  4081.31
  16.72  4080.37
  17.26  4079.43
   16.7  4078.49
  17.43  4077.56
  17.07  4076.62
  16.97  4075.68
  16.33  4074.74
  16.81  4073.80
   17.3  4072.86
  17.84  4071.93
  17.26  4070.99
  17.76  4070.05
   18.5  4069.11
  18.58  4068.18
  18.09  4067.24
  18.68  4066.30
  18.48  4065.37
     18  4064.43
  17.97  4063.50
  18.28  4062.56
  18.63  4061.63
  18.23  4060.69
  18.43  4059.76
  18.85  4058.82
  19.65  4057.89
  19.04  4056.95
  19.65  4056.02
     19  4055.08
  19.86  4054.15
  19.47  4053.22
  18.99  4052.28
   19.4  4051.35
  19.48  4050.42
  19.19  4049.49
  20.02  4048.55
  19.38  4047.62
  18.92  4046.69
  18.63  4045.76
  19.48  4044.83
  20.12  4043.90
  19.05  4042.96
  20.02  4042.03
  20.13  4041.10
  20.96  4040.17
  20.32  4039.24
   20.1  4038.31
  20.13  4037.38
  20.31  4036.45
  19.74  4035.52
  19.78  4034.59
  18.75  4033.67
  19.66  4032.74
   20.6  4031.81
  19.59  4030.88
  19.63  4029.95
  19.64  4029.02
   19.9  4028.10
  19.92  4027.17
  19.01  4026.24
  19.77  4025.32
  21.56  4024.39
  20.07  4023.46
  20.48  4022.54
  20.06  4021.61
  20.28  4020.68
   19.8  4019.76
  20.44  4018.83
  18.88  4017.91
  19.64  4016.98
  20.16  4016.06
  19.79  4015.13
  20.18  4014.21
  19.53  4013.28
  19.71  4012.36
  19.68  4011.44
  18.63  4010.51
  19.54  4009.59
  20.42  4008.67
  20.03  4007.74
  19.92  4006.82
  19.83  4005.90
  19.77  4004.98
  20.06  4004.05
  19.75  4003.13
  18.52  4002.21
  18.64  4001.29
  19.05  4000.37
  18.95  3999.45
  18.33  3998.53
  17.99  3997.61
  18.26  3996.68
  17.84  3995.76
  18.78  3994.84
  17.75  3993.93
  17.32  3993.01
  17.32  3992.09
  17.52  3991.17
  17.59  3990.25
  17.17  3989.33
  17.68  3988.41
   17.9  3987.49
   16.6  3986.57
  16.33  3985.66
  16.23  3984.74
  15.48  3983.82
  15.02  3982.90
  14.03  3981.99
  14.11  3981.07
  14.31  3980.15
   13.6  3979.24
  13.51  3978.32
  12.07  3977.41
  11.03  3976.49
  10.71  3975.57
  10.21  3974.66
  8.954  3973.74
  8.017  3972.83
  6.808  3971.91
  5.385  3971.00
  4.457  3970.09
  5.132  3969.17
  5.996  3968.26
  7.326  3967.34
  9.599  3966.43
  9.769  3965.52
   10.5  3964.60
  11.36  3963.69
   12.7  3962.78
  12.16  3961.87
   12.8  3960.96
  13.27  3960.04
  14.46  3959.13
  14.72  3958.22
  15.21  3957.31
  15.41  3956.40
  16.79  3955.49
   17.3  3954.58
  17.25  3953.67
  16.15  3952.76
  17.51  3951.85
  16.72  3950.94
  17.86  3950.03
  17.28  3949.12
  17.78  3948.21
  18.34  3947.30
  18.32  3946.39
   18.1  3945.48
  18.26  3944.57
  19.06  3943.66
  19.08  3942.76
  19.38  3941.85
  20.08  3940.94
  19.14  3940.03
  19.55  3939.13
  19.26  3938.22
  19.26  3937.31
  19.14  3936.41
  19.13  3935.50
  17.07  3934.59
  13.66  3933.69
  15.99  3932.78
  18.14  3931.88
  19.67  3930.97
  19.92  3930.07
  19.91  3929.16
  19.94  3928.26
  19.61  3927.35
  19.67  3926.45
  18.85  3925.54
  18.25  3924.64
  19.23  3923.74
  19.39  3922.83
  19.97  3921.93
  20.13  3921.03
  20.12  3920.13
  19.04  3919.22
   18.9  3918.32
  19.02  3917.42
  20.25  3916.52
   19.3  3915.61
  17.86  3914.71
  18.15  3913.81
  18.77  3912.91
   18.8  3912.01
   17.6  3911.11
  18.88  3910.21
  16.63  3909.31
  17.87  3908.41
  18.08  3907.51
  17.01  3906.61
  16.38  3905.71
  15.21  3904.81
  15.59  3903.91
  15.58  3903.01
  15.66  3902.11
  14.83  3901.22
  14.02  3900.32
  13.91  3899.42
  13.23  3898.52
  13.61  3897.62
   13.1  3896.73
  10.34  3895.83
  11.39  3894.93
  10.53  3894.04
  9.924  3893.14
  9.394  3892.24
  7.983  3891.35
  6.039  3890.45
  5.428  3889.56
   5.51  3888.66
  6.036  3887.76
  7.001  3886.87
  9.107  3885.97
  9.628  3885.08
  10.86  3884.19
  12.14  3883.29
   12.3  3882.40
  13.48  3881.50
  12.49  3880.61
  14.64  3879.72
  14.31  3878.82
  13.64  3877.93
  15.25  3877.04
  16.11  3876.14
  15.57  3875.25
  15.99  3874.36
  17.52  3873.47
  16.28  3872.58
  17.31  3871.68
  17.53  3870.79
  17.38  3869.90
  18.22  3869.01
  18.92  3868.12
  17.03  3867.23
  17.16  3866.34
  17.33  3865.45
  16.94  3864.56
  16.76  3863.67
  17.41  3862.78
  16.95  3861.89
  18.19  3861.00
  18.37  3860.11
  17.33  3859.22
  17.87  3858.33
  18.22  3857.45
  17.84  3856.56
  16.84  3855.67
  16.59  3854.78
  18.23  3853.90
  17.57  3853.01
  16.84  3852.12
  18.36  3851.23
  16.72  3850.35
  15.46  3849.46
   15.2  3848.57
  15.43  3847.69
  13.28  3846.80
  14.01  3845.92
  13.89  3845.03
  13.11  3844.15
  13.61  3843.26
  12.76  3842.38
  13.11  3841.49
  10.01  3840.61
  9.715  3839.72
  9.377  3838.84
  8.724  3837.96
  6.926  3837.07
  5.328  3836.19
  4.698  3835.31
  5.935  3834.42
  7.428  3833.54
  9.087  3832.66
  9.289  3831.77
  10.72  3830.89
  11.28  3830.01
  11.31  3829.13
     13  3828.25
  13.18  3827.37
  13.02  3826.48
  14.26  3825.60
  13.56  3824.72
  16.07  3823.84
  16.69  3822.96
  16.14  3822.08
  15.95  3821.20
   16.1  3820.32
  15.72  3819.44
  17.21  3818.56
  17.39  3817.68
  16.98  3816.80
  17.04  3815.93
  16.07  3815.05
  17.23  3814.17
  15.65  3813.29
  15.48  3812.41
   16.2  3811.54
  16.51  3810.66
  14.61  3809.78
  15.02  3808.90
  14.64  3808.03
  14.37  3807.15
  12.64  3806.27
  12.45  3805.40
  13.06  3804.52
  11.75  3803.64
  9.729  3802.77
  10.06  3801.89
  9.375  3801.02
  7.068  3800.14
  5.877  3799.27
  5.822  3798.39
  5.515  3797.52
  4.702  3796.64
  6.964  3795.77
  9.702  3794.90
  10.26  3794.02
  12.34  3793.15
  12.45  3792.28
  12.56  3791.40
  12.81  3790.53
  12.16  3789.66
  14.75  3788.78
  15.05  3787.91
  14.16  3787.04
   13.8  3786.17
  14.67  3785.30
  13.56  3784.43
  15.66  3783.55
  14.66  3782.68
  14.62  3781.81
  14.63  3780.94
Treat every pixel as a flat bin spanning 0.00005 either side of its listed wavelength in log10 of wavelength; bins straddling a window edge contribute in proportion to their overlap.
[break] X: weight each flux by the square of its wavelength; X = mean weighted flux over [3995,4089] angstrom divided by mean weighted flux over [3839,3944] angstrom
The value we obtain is 1.3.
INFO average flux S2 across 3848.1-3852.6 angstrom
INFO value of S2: 16.5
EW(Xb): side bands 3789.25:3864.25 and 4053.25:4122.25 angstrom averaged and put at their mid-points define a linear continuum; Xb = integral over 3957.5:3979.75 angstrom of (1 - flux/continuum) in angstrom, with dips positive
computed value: 6.0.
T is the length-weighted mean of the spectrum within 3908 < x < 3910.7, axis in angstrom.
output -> 17.8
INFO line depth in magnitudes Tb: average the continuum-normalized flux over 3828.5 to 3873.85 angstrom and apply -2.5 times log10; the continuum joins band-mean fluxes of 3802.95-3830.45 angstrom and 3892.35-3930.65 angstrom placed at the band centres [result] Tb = 0.095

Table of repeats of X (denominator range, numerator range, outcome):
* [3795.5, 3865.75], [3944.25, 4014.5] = 1.23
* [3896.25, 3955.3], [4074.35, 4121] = 0.79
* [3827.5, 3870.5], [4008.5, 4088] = 1.47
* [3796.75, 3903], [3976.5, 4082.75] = 1.51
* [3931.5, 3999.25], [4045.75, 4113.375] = 1.06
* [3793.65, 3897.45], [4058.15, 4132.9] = 1.26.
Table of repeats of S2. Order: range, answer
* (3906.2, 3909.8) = 17.4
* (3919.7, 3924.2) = 19.8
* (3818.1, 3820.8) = 16.3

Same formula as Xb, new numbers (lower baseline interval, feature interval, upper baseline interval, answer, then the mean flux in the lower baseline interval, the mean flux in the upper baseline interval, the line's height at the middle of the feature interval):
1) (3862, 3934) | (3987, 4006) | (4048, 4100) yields -2.8 angstrom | 15.5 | 16.4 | 16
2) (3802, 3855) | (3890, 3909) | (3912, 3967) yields 3.2 angstrom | 13.5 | 17.4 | 16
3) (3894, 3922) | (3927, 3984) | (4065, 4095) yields 5.8 angstrom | 16.6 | 16.1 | 16.5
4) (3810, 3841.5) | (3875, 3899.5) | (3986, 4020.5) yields 6.3 angstrom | 12.8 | 18.9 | 14.9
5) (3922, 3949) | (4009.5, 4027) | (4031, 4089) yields -1.3 angstrom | 18.7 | 18.3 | 18.5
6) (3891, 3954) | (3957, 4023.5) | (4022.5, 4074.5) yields 9.7 angstrom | 17.2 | 19.2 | 18.3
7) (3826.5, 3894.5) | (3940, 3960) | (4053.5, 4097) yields -3.7 angstrom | 13.3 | 16.5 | 14.7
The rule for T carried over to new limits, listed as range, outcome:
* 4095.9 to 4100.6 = 8.71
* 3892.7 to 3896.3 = 10.6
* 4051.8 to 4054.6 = 19.4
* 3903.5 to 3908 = 16.5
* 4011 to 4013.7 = 19.7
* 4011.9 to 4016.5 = 19.9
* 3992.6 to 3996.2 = 18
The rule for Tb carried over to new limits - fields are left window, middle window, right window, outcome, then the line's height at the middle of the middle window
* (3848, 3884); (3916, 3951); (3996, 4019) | -0.06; 17.8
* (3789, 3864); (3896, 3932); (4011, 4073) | -0.13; 15.7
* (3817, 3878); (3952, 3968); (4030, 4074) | 0.27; 17.1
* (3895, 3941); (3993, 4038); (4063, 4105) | -0.24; 15.6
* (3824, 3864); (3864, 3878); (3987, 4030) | -0.17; 14.4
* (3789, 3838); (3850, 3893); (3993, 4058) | -0.05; 14.1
